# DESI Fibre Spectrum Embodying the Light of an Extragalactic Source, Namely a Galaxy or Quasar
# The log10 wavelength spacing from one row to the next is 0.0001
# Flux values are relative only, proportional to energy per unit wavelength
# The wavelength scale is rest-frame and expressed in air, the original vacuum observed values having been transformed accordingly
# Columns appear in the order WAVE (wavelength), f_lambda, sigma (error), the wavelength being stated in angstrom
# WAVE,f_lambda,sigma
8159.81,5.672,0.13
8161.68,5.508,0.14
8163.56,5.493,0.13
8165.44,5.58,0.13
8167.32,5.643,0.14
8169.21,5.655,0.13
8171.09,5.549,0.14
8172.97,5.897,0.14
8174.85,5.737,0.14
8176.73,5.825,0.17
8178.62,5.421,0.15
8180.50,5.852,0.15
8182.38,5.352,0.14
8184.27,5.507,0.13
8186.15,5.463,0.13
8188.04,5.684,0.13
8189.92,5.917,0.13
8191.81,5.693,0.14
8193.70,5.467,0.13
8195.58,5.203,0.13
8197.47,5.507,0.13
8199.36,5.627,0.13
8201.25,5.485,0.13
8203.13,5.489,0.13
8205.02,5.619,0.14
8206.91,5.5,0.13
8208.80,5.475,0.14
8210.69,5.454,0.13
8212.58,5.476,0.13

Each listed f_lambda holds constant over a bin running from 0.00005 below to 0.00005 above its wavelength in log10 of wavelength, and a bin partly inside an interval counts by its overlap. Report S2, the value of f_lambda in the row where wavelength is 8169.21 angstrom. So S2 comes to 5.655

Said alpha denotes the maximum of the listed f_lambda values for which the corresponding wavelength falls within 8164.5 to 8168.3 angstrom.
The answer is 5.643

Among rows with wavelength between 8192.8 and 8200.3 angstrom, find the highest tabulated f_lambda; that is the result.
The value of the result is 5.627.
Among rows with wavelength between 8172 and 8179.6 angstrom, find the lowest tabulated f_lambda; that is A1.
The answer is 5.421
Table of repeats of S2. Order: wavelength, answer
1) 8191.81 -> 5.693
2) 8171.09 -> 5.549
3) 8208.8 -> 5.475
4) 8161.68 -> 5.508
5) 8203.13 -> 5.489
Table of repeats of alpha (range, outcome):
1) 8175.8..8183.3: 5.852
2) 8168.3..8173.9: 5.897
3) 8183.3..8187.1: 5.507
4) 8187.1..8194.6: 5.917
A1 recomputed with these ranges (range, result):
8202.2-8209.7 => 5.475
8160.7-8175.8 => 5.493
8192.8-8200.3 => 5.203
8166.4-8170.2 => 5.643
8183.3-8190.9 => 5.463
